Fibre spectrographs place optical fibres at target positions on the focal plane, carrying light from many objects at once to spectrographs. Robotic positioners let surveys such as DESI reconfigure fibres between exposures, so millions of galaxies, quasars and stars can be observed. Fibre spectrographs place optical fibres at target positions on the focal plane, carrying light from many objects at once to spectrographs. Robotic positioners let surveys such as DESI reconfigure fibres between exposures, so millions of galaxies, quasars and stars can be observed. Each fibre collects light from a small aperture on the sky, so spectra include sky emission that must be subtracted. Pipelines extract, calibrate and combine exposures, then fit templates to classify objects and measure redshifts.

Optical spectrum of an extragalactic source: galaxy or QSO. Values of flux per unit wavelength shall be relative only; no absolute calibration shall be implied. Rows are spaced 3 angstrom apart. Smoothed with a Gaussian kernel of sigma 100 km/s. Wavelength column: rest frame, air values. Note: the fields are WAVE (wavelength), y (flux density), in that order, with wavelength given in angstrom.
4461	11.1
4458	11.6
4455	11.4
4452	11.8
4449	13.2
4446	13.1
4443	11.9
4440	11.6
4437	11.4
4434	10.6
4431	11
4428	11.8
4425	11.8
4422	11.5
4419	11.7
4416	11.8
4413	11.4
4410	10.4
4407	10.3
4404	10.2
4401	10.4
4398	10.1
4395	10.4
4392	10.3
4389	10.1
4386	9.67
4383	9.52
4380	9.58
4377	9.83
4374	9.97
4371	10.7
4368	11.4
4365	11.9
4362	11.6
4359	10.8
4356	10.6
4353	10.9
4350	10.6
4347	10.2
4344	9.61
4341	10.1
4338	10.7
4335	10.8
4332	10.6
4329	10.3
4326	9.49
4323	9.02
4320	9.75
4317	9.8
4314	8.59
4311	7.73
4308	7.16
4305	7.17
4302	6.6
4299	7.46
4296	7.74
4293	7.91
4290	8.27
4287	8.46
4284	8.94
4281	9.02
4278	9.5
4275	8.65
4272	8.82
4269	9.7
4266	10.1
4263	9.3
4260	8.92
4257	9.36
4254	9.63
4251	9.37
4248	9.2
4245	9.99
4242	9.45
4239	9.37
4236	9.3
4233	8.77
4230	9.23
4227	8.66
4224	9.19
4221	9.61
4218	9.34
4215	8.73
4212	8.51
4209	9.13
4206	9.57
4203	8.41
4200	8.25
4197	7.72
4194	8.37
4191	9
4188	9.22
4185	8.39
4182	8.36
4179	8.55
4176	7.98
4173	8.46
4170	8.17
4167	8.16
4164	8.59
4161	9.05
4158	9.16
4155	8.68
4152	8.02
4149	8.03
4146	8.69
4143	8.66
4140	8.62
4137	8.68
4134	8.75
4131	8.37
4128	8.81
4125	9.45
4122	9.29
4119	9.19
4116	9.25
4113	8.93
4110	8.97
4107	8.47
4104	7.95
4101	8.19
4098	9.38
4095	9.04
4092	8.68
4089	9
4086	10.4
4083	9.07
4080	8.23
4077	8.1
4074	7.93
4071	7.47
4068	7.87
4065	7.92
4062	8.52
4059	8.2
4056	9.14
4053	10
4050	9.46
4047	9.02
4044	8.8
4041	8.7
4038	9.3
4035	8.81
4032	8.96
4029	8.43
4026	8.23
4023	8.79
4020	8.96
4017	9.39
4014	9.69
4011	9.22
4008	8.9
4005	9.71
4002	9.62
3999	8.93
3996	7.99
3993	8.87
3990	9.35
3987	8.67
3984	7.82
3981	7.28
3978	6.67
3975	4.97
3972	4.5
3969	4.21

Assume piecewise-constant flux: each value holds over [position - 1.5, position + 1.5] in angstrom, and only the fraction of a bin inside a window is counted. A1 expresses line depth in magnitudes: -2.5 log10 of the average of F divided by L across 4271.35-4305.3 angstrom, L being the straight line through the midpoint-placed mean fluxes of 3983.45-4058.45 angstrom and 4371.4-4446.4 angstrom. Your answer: 0.23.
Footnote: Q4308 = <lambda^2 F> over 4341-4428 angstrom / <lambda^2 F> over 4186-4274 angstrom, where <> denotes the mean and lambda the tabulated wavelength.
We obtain 1.25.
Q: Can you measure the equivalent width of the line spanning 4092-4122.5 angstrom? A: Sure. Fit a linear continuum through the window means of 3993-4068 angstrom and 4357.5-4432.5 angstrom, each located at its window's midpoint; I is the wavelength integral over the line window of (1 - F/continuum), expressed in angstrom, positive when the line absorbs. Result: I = 1.51 angstrom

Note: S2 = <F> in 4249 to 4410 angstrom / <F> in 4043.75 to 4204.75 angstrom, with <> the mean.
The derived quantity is 1.11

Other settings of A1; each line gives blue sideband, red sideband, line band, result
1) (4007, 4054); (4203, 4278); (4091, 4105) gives 0.05 mag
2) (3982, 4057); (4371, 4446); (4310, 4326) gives 0.14 mag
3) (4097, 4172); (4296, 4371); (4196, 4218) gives 0.05 mag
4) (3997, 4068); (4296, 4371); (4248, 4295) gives 0.06 mag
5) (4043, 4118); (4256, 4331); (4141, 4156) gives 0.04 mag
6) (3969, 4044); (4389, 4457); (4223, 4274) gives 0.08 mag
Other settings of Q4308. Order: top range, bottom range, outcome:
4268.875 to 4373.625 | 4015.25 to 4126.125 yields 1.21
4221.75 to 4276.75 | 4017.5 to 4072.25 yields 1.18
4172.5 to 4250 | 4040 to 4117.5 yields 1.09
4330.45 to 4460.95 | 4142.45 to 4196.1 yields 1.42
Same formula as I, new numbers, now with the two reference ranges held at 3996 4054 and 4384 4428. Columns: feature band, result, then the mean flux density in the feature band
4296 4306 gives 3.0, 7.17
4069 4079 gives 1.5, 7.86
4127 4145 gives 1.7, 8.65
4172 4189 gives 2.2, 8.47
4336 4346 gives 0.3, 10.2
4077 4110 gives 1.9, 8.81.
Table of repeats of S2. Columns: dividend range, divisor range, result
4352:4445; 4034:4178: 1.24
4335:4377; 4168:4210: 1.25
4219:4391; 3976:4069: 1.08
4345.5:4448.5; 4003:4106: 1.23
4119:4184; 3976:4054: 0.98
